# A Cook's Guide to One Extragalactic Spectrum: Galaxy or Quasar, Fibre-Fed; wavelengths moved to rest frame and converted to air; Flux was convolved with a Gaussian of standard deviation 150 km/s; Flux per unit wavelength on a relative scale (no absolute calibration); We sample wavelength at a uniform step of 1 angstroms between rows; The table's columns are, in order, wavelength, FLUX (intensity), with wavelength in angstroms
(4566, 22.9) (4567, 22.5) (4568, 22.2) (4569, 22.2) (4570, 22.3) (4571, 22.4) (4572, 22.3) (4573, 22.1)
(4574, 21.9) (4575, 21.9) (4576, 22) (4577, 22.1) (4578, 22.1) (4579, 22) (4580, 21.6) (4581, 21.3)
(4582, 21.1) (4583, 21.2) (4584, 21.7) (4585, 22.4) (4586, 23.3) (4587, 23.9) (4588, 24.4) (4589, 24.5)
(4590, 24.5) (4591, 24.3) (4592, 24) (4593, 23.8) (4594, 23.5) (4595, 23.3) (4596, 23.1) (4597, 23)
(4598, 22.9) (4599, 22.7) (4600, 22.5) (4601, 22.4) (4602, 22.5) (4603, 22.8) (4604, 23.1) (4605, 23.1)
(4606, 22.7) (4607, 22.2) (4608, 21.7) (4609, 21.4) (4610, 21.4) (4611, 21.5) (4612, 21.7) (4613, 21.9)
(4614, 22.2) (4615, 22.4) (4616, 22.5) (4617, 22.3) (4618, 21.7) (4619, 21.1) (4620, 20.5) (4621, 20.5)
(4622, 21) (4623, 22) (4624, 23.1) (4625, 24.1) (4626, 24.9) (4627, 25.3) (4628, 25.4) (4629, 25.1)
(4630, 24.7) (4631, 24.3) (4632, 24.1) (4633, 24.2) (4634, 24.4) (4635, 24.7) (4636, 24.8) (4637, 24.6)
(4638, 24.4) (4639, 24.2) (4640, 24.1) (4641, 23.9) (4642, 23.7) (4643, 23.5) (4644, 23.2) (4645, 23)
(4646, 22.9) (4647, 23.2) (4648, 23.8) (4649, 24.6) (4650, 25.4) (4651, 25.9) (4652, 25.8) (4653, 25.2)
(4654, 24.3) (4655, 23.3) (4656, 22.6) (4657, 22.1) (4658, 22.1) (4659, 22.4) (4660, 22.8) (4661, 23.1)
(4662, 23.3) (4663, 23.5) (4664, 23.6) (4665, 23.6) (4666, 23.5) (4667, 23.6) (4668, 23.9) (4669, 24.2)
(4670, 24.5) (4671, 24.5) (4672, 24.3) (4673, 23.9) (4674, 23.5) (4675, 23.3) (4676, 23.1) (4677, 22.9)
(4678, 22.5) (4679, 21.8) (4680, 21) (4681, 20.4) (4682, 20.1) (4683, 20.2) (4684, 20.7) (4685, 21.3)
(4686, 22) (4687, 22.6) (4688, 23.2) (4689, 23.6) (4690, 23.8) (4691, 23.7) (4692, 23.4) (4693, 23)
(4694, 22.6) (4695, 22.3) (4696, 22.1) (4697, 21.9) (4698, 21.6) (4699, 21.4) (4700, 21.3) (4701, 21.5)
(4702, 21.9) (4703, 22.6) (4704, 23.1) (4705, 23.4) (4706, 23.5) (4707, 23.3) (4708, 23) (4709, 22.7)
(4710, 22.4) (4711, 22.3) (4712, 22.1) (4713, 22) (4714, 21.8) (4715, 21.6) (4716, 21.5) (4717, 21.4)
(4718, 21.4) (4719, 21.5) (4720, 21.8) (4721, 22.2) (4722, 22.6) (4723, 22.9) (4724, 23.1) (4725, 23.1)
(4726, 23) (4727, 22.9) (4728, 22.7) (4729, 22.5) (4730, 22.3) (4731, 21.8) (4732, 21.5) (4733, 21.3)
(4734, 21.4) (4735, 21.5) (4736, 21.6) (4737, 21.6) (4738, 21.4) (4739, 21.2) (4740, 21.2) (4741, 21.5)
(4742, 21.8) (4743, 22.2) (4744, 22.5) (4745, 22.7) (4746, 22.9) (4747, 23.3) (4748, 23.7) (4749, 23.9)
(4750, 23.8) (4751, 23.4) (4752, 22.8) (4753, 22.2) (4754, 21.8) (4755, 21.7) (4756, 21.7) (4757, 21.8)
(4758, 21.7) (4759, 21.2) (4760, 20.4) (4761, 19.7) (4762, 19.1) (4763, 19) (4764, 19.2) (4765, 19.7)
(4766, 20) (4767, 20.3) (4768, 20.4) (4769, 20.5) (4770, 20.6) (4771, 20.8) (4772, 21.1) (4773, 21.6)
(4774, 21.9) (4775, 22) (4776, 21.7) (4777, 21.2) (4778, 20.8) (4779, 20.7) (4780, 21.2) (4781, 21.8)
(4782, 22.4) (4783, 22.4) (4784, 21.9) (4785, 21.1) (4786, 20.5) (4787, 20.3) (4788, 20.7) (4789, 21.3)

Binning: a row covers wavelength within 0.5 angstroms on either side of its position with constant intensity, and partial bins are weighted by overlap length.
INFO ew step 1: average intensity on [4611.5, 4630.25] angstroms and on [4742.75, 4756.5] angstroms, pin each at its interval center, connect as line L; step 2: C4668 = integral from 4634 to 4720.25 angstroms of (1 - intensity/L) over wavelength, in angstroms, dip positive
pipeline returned -0.8 angstroms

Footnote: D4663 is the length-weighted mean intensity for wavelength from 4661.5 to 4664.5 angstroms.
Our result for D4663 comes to 23.5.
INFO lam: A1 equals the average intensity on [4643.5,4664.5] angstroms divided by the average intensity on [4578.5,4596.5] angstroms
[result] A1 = 1.03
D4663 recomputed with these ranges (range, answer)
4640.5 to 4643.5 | 23.7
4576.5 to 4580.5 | 22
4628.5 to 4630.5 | 24.9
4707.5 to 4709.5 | 22.9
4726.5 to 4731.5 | 22.4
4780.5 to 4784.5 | 22.1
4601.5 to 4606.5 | 22.8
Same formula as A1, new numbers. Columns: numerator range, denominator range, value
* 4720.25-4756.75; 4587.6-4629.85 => 0.98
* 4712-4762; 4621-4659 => 0.92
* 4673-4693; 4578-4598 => 0.97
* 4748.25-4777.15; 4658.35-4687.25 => 0.93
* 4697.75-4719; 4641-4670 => 0.94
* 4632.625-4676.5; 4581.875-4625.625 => 1.06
